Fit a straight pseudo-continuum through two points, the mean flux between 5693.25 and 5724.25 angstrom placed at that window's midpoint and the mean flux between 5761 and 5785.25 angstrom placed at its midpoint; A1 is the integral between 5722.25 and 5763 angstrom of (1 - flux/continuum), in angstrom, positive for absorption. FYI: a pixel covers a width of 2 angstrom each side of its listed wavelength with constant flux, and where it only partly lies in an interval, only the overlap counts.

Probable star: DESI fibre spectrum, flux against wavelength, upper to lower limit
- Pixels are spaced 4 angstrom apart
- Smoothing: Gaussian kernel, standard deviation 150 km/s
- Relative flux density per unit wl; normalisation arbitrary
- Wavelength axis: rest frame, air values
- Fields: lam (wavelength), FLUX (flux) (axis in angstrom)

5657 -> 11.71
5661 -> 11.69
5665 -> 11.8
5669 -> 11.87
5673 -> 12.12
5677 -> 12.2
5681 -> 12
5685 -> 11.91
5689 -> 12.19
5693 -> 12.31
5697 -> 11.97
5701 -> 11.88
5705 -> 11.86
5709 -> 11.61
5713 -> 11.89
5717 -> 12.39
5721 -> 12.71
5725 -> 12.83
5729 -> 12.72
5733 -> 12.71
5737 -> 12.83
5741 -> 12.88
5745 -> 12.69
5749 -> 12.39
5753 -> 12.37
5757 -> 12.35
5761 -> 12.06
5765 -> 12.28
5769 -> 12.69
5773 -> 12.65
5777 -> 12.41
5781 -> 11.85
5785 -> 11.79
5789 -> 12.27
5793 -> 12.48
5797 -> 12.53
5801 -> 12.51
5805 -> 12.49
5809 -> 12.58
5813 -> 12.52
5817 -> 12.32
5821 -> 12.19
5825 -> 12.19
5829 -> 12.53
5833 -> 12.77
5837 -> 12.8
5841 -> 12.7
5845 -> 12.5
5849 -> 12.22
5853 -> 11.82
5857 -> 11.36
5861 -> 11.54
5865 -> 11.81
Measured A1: -1.3 angstrom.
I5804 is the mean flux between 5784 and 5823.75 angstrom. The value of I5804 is 12.4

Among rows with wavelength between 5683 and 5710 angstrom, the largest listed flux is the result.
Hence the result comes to 12.31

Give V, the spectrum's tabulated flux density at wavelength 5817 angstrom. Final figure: 12.32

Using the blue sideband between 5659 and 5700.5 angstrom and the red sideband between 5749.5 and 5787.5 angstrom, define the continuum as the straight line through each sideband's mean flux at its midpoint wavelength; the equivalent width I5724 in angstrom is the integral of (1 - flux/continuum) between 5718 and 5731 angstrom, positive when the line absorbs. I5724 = -0.63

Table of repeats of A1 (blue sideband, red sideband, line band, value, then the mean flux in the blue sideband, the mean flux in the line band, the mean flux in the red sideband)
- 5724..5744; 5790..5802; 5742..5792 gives 1.2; 12.8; 12.3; 12.5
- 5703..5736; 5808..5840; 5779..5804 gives 0.4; 12.4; 12.2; 12.5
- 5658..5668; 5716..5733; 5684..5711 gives 0.7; 11.8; 12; 12.7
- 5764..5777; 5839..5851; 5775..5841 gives 0.6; 12.5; 12.4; 12.5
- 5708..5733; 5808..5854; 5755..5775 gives 0.0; 12.4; 12.4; 12.4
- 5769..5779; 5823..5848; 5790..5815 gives 0.1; 12.6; 12.5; 12.6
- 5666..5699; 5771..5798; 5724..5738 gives -0.7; 12.1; 12.8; 12.3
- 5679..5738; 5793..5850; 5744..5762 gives 0.0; 12.2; 12.4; 12.5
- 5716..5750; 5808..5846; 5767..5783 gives 0.3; 12.7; 12.4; 12.5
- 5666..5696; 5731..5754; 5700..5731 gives 0.4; 12.1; 12.2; 12.7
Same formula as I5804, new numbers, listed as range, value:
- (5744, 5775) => 12.4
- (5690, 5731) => 12.2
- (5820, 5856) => 12.4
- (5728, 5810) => 12.4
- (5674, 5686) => 12.1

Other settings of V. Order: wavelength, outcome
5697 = 11.97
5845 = 12.5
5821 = 12.19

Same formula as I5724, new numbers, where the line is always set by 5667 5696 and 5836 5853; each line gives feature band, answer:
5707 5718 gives 0.21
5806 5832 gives -0.02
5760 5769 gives -0.02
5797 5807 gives -0.12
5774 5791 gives 0.27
